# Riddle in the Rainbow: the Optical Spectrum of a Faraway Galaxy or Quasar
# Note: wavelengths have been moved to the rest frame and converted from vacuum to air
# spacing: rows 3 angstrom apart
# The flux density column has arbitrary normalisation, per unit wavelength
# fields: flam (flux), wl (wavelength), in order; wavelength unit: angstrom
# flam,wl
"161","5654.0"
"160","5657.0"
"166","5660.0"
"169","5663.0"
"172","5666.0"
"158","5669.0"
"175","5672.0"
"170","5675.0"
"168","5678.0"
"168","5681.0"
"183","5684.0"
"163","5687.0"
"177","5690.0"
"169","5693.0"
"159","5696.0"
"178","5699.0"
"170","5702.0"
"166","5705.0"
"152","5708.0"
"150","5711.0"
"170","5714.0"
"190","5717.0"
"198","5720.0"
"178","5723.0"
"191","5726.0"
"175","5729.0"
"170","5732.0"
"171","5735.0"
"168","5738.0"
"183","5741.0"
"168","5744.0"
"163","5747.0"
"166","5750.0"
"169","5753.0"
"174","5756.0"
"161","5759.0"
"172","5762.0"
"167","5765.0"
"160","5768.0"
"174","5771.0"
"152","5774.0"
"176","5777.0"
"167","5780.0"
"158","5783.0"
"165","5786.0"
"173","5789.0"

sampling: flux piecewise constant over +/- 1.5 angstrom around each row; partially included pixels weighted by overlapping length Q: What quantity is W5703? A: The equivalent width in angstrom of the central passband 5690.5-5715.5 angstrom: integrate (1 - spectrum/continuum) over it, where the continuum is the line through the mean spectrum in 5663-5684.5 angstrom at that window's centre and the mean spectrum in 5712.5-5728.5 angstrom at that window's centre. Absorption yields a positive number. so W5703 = 2.00 angstrom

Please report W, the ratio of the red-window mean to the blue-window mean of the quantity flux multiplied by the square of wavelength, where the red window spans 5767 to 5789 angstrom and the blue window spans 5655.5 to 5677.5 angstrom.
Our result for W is 1.03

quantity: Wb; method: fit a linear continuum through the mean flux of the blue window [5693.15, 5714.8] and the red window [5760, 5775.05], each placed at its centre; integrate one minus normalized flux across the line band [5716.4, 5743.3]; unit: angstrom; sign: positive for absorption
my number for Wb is -2.5 angstrom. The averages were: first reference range 164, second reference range 165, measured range 180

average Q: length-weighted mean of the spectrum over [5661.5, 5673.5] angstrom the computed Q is 168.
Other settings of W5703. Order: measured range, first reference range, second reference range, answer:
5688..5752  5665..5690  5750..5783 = -1.3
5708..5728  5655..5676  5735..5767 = -1.1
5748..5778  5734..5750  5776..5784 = 0.3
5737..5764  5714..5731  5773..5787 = 0.8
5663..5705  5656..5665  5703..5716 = -1.6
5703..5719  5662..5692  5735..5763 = 0.3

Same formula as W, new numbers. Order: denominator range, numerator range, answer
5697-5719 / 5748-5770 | 1.01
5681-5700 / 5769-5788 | 1.00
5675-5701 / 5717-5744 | 1.07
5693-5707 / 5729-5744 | 1.04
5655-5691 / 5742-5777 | 1.02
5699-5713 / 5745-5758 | 1.05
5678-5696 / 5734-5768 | 1.01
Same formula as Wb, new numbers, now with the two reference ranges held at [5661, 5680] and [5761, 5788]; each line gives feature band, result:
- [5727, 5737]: -0.4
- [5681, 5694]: -0.3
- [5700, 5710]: 0.3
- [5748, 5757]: -0.1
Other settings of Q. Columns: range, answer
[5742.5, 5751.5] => 166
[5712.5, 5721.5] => 186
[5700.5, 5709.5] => 163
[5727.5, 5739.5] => 171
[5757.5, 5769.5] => 165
